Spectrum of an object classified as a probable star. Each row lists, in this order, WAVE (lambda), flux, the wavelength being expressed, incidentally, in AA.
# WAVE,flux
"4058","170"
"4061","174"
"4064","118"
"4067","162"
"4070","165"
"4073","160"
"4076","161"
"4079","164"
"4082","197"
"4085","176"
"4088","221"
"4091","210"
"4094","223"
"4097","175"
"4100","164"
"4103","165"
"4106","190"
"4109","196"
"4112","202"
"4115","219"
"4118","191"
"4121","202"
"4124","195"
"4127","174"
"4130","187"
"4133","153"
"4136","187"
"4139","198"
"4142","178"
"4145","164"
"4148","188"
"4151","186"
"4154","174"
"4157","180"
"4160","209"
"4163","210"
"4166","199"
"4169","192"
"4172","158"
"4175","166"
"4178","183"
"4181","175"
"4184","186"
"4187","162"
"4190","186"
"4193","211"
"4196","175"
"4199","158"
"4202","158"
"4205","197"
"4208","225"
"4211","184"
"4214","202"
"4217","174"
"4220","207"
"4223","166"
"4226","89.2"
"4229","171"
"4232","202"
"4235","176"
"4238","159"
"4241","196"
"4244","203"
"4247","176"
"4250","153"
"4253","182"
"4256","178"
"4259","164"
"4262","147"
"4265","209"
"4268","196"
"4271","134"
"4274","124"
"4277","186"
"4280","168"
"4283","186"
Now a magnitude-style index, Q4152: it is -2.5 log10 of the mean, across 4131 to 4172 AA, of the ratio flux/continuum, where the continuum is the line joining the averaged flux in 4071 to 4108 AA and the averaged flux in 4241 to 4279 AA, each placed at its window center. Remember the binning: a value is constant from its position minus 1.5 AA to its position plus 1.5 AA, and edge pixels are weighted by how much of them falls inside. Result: -0.033 mag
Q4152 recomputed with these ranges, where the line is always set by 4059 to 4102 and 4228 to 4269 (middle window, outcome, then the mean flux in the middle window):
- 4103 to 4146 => -0.06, 188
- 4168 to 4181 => 0.02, 174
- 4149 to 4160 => -0.04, 184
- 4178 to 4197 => -0.03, 183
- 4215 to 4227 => 0.10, 164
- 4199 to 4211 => -0.05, 188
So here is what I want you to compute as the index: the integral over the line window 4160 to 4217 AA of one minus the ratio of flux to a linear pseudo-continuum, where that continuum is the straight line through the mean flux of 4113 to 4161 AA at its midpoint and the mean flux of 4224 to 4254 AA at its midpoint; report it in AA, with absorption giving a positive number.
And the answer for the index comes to -2.2 AA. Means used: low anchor 186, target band 185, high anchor 170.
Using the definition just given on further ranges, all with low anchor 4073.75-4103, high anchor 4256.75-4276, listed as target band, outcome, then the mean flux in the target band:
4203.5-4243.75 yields -2.9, 181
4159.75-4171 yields -1.5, 200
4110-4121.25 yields -1.3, 203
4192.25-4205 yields -0.3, 176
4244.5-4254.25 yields -0.5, 173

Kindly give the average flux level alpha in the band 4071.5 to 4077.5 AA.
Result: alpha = 160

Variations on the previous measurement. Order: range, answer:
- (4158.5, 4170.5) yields 202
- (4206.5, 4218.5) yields 196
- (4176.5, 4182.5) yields 179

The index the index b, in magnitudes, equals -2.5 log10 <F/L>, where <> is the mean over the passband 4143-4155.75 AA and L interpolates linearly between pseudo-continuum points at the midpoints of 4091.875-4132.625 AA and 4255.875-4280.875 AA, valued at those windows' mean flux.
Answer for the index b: 0.04 mag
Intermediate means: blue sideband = 190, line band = 178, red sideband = 167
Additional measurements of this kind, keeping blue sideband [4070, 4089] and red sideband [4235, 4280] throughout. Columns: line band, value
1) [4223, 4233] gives 0.13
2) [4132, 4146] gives -0.01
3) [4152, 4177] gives -0.07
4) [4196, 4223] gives -0.08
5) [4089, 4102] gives -0.09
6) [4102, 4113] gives -0.07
